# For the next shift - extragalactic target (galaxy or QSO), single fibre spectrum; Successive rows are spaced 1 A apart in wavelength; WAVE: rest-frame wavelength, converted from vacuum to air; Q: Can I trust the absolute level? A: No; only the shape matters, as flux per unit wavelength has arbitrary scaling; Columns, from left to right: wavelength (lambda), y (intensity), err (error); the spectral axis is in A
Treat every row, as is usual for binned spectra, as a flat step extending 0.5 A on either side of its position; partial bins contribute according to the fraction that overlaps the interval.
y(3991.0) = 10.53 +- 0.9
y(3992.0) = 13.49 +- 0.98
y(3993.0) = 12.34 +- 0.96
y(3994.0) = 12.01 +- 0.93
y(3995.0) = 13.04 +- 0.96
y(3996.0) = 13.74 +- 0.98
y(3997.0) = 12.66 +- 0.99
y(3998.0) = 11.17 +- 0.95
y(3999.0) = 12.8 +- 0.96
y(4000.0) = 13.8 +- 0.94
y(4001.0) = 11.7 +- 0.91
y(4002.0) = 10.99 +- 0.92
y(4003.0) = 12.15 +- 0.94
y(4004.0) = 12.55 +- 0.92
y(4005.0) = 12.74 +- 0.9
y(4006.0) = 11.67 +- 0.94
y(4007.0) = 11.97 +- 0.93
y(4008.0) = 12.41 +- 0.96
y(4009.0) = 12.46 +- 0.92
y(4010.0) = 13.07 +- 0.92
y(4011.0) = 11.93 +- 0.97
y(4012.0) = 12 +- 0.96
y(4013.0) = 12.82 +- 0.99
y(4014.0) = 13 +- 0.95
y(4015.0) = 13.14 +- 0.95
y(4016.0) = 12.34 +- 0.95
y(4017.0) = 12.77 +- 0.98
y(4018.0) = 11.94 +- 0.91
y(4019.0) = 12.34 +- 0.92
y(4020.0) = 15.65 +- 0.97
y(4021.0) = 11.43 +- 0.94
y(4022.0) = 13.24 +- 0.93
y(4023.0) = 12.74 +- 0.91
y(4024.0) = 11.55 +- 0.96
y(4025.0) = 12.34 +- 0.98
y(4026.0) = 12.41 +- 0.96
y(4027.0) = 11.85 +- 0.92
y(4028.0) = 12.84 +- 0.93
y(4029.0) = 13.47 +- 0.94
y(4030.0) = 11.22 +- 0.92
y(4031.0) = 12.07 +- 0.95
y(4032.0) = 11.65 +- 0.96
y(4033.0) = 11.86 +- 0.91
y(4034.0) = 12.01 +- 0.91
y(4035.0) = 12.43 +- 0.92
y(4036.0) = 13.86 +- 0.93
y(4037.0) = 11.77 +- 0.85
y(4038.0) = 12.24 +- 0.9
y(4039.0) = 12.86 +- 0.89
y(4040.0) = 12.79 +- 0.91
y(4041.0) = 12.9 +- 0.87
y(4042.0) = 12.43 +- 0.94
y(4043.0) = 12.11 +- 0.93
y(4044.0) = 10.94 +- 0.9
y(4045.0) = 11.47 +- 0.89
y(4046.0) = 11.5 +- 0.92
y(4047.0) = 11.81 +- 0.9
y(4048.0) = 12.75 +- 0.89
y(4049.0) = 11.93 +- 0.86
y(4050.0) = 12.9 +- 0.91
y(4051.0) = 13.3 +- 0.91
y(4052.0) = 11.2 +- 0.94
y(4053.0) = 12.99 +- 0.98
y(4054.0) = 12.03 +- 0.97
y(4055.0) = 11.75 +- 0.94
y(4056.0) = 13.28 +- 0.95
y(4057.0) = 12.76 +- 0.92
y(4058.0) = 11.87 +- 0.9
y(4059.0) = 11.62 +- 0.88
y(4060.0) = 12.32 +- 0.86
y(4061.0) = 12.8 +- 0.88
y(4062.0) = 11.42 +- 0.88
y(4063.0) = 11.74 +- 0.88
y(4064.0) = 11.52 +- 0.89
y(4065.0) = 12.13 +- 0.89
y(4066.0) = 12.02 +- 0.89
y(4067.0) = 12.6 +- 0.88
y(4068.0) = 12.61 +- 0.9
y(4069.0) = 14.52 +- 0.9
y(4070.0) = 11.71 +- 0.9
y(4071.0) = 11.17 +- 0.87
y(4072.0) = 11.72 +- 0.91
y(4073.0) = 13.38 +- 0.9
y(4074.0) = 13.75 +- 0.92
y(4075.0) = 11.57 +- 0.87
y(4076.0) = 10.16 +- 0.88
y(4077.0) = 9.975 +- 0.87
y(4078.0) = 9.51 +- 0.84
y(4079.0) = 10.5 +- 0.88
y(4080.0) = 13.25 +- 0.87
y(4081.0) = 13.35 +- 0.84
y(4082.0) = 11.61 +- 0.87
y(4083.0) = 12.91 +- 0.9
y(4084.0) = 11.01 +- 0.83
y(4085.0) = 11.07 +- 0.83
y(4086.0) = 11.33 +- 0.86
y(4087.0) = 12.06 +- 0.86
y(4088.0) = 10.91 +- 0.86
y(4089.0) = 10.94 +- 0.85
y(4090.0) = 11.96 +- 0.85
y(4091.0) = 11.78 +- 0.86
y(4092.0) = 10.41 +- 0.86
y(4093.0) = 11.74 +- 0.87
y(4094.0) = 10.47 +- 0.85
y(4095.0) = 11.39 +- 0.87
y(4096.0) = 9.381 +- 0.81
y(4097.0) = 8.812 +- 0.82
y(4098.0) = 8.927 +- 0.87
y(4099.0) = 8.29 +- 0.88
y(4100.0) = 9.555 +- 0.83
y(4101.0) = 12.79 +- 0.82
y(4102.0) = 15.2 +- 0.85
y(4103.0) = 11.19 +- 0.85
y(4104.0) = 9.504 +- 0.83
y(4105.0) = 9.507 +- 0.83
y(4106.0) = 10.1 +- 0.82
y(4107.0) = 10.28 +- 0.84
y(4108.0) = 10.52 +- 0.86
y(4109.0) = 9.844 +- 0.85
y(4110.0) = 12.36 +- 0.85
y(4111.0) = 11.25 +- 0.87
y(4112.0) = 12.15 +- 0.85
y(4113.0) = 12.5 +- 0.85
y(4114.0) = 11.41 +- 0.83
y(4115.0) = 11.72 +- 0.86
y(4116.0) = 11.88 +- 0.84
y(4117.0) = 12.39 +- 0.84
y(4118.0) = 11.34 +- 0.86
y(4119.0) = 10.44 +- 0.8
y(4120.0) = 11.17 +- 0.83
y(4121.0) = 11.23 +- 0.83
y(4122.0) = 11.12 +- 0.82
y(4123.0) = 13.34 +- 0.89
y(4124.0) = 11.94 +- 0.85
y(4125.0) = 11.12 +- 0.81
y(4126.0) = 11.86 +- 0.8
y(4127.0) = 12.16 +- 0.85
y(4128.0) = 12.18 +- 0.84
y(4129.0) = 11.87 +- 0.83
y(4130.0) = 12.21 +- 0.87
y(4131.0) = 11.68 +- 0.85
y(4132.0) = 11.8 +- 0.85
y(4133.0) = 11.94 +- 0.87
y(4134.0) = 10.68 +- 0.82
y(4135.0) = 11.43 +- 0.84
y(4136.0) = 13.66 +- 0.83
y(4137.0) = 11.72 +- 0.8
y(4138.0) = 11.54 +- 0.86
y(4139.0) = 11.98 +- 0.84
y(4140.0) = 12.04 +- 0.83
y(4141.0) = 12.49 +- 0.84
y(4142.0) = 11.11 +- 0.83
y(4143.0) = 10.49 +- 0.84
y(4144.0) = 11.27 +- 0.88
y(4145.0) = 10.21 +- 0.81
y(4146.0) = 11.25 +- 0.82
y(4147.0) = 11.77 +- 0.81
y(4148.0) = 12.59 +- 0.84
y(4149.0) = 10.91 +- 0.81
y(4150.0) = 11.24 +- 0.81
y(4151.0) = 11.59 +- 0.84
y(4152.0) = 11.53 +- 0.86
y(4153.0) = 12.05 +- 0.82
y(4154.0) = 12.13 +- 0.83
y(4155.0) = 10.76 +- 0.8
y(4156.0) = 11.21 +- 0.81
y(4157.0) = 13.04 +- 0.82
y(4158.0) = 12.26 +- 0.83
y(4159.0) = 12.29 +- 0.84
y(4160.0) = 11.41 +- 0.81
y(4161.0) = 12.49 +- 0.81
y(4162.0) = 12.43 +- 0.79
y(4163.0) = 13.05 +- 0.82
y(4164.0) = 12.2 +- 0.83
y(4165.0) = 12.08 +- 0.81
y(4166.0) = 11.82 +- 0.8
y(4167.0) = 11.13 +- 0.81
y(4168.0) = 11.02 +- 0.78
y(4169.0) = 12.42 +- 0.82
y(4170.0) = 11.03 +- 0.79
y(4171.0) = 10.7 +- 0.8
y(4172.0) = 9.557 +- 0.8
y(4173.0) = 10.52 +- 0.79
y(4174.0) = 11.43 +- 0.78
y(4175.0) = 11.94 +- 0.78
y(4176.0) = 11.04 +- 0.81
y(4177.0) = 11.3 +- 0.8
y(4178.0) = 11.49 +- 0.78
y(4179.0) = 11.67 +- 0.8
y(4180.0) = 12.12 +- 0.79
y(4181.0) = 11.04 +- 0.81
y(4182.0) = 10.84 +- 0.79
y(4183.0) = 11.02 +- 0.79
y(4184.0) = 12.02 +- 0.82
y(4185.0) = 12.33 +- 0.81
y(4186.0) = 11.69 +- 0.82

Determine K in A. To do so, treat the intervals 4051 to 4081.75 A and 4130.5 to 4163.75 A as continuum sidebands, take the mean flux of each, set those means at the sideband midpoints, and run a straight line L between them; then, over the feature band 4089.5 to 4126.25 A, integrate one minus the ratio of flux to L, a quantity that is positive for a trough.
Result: 2.5 A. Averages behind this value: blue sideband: 12.1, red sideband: 11.8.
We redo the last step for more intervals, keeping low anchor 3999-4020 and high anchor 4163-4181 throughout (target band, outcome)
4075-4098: 1.7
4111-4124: 0.1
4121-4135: -0.1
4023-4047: 0.2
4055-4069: -0.2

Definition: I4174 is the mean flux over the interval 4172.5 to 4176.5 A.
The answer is 11.2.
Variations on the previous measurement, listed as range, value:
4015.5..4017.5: 12.6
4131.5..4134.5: 11.5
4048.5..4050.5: 12.4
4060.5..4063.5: 12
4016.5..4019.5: 12.3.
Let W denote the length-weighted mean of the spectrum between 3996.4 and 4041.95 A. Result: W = 12.4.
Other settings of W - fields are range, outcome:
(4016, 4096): 12.1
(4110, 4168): 11.8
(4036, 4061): 12.3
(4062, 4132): 11.5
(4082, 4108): 10.9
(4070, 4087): 11.7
